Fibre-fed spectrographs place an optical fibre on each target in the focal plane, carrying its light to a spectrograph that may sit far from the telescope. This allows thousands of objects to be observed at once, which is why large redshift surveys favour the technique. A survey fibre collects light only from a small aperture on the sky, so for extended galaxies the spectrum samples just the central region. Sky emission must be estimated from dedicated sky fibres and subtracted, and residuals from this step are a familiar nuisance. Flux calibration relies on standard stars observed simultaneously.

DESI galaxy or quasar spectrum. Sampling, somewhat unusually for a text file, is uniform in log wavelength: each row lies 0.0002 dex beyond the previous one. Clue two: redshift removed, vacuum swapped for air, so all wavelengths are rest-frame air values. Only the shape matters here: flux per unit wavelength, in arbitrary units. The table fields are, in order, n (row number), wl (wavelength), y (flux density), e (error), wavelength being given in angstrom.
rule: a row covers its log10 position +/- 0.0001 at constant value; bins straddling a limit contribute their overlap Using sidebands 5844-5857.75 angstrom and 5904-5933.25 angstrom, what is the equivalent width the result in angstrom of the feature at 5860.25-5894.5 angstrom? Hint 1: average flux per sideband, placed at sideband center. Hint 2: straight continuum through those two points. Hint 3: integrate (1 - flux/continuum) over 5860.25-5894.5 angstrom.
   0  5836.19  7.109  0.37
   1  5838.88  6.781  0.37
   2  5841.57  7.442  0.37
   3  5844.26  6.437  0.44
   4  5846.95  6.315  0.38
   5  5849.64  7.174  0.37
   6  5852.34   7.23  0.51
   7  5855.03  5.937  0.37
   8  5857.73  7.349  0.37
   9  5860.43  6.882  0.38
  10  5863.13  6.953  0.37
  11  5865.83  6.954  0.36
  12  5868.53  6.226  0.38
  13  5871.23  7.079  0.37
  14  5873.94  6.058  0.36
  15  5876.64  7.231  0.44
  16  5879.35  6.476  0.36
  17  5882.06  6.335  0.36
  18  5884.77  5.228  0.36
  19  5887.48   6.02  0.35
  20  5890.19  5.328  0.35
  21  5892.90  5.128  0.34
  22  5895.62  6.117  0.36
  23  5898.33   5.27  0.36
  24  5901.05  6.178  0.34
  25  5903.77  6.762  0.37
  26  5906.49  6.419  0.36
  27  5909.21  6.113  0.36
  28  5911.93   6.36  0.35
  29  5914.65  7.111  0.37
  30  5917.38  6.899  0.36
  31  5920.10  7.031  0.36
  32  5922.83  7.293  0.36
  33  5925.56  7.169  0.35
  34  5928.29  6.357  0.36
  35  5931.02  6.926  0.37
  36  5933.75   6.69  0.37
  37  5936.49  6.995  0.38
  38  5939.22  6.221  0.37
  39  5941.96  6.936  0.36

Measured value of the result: 2.3 angstrom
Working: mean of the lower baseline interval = 6.71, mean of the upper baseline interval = 6.77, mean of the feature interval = 6.28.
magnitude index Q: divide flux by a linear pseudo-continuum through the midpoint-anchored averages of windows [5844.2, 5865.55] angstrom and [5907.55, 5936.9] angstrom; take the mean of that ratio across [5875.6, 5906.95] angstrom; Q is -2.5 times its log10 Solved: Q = 0.13 mag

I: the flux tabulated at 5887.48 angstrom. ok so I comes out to 6.02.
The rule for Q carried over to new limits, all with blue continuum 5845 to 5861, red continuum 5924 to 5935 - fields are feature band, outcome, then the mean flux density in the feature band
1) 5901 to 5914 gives 0.061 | 6.43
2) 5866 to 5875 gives 0.043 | 6.53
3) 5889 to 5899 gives 0.234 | 5.48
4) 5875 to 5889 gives 0.092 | 6.24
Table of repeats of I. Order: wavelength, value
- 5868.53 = 6.226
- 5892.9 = 5.128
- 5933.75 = 6.69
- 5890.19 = 5.328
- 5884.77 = 5.228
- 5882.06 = 6.335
